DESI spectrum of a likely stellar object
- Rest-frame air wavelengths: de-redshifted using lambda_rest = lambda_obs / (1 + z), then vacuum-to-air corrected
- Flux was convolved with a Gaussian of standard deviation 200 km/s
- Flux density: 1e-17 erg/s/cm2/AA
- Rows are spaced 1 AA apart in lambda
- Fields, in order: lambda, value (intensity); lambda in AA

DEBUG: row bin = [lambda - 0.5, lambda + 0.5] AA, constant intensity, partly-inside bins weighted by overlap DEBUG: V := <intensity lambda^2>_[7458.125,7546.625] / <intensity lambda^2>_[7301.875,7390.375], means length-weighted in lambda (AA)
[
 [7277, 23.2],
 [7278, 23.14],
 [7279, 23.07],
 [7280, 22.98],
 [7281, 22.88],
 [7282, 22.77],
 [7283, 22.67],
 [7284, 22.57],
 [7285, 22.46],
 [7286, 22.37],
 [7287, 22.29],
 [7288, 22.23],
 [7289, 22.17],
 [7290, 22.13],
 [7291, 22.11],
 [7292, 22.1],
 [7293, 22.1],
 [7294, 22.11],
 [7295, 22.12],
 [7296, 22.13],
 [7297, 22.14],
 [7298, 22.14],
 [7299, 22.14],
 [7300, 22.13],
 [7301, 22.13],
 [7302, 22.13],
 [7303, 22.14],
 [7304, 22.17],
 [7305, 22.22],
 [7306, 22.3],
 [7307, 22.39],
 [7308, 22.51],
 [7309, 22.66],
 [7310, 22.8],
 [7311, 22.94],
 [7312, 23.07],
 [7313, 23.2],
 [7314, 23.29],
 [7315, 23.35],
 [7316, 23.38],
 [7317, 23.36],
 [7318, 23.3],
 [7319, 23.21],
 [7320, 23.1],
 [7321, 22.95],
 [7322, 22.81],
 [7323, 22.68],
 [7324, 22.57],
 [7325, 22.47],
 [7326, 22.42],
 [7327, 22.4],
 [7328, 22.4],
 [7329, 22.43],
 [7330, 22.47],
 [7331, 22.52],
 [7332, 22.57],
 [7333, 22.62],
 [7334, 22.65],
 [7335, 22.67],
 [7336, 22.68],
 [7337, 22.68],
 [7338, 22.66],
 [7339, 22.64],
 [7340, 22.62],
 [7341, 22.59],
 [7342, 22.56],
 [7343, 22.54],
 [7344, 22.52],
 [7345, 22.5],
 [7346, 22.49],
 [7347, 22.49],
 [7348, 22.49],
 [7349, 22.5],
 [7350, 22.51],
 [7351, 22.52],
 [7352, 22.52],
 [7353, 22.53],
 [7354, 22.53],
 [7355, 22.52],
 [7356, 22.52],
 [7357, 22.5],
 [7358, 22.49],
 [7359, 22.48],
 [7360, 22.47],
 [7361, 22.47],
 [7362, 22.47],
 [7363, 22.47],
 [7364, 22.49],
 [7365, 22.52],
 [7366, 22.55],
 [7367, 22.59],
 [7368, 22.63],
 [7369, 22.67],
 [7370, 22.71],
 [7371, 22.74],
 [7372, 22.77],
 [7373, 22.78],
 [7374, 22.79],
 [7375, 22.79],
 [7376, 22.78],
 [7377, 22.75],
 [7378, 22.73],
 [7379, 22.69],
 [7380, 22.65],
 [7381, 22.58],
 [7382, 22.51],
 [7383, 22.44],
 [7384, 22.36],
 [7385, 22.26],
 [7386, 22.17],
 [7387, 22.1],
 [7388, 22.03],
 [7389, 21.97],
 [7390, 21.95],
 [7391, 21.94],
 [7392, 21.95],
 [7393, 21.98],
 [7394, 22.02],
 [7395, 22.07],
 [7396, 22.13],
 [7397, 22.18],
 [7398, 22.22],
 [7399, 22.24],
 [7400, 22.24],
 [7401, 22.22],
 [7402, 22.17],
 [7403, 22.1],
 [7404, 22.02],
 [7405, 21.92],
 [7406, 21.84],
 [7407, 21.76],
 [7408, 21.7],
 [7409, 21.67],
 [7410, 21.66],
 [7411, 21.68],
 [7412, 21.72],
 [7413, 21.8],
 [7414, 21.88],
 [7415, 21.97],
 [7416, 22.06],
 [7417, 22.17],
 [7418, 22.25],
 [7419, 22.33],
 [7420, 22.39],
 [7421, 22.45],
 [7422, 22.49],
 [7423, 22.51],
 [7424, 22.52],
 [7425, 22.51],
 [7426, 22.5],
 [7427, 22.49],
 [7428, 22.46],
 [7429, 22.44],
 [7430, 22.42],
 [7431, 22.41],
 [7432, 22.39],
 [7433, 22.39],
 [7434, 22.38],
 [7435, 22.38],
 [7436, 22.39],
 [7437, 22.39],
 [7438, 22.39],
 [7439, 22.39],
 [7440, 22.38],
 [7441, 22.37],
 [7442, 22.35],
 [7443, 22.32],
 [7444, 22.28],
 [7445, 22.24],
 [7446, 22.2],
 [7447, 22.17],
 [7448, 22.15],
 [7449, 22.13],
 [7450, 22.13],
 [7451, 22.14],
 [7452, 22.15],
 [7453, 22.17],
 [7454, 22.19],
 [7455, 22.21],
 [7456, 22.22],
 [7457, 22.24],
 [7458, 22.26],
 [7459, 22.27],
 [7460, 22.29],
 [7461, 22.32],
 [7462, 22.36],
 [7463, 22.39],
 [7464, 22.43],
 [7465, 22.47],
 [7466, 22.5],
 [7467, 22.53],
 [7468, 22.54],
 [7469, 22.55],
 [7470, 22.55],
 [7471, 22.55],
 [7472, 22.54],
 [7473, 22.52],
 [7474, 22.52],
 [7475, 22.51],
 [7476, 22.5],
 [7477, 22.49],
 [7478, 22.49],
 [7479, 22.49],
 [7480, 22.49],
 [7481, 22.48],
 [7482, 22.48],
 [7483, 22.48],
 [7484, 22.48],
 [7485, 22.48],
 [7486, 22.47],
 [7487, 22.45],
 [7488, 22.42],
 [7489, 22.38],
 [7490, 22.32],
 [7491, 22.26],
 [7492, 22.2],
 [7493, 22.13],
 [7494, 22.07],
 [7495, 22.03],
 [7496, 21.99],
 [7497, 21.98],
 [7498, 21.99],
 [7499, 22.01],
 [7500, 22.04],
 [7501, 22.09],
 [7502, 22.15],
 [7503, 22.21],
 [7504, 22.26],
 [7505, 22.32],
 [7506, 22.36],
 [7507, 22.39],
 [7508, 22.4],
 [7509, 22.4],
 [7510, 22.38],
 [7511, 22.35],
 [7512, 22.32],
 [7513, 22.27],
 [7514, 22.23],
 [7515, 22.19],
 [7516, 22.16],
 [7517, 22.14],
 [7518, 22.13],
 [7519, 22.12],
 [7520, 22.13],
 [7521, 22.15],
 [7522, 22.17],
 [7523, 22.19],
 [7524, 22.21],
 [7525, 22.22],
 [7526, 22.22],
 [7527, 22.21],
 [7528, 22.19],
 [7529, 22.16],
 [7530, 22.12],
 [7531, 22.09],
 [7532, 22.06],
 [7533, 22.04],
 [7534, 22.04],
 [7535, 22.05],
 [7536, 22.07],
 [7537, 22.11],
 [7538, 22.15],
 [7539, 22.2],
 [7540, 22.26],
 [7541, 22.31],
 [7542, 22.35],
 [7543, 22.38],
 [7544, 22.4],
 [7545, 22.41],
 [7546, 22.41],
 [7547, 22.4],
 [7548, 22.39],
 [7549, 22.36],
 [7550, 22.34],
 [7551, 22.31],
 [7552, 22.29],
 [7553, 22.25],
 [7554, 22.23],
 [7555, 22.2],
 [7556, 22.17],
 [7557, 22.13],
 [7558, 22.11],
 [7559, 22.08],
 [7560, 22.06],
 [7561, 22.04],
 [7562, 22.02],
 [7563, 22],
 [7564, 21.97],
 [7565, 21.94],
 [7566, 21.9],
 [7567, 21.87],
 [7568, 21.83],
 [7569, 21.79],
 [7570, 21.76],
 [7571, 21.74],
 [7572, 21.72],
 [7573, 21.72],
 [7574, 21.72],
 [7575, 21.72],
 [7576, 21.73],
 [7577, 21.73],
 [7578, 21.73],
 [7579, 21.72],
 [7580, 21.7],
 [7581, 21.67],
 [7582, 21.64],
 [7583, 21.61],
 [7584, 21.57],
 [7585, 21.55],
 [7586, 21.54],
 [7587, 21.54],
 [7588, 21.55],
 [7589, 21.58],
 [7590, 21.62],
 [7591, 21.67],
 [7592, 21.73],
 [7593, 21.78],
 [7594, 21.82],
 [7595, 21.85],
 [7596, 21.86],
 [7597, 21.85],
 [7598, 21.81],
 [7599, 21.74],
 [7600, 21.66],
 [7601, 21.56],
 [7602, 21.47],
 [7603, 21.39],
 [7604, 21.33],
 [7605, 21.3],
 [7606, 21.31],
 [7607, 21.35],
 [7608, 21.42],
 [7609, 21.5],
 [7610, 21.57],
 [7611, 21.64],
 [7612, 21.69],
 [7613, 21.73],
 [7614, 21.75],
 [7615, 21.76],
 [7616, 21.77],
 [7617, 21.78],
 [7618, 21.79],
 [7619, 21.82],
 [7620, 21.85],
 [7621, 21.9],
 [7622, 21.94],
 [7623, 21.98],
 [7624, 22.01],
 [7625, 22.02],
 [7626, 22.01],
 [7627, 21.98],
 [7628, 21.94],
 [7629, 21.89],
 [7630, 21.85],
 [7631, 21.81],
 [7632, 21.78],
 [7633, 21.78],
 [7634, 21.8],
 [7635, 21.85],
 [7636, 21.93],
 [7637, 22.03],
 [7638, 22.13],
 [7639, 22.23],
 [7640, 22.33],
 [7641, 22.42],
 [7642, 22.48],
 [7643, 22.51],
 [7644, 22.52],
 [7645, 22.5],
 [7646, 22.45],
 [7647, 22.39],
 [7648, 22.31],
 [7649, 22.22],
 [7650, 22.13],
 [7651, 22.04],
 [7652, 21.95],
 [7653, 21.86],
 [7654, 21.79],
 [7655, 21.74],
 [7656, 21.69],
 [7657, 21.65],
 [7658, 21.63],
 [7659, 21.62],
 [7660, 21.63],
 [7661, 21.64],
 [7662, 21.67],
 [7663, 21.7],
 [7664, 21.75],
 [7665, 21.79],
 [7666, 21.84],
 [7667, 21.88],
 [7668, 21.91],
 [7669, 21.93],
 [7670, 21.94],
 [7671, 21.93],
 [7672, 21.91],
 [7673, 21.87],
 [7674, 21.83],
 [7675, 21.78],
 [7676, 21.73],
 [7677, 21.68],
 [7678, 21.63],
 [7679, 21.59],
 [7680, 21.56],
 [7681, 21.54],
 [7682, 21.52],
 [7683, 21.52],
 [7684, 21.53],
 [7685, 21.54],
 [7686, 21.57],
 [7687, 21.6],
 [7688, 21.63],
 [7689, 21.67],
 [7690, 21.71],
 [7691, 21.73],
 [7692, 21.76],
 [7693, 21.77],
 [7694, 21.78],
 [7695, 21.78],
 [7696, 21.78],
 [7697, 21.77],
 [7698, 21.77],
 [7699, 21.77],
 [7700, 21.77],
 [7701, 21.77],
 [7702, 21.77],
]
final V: 1.03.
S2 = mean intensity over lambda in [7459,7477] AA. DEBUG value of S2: 22.5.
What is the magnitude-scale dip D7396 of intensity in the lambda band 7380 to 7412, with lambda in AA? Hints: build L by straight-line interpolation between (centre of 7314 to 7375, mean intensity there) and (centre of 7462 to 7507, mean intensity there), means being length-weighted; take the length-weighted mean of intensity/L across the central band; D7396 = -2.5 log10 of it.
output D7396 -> 0.023 mag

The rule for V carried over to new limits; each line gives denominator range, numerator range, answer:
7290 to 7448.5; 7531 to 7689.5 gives 1.04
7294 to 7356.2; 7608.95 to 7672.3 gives 1.06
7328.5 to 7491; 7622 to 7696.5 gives 1.04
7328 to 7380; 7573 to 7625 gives 1.02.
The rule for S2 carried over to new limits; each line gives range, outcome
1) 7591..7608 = 21.6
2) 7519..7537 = 22.1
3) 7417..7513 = 22.3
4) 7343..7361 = 22.5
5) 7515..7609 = 21.9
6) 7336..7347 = 22.6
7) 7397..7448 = 22.2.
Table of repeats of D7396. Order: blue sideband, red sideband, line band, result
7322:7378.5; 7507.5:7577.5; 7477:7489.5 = -0.010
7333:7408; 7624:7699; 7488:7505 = 0.002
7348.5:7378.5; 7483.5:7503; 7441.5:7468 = 0.002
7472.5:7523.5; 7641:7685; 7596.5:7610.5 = 0.025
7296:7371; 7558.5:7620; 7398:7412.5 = 0.020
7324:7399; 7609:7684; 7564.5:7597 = 0.015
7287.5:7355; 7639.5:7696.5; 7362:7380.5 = -0.011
